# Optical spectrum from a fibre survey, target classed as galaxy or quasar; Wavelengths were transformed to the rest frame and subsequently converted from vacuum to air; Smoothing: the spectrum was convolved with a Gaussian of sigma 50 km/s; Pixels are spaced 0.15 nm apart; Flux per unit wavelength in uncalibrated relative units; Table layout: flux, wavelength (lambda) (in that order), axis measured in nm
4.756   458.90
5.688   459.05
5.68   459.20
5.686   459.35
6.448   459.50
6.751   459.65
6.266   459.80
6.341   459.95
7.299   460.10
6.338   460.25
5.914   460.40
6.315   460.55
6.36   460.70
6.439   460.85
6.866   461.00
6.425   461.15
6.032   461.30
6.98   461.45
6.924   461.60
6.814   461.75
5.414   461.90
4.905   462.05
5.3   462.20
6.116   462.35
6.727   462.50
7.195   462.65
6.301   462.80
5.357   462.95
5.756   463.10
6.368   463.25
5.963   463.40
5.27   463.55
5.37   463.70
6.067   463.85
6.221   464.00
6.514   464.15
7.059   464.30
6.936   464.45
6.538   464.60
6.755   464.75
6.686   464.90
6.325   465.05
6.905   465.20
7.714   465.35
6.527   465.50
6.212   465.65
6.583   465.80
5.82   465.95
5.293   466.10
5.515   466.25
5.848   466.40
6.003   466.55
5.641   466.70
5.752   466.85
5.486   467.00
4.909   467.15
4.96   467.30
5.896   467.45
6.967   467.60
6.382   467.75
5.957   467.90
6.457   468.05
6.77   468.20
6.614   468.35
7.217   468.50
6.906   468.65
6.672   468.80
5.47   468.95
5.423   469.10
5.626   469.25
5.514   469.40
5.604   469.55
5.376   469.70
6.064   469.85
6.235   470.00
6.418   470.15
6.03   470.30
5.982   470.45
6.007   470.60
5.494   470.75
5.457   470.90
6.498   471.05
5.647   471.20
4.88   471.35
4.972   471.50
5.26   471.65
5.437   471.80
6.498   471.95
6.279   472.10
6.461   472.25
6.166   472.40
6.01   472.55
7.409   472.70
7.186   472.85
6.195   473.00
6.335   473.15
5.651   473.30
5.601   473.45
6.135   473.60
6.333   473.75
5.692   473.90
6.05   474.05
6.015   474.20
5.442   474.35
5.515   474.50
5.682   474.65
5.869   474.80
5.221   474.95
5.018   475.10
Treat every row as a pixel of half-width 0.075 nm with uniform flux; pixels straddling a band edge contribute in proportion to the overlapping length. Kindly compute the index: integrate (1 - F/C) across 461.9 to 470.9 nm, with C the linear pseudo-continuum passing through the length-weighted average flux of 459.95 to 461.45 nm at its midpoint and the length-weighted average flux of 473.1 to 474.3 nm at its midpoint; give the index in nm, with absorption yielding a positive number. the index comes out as 0.22 nm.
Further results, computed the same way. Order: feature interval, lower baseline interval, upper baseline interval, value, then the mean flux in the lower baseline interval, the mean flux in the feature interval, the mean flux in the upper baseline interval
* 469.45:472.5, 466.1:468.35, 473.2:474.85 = 0.01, 5.9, 5.84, 5.82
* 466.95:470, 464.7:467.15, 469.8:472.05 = -0.03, 6.15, 6.02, 5.79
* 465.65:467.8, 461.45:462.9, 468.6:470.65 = 0.09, 6.22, 5.8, 5.94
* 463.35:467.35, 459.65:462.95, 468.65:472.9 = 0.03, 6.33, 6.11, 5.94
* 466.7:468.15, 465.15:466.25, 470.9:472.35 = 0.07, 6.36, 5.87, 5.76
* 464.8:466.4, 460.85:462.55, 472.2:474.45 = -0.03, 6.23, 6.34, 6.17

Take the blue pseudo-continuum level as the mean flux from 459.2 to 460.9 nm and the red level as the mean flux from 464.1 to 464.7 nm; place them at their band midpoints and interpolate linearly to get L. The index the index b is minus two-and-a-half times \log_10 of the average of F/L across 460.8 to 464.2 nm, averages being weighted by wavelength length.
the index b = 0.08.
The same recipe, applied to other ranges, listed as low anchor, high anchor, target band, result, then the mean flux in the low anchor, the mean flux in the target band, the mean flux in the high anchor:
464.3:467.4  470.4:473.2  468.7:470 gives 0.05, 6.14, 5.77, 6.01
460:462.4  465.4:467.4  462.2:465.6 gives -0.06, 6.28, 6.37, 5.76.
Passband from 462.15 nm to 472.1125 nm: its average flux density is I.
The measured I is 6.06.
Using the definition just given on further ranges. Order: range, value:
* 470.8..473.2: 6.03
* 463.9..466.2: 6.52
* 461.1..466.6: 6.24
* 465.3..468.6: 6.11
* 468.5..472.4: 5.88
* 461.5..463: 6.13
